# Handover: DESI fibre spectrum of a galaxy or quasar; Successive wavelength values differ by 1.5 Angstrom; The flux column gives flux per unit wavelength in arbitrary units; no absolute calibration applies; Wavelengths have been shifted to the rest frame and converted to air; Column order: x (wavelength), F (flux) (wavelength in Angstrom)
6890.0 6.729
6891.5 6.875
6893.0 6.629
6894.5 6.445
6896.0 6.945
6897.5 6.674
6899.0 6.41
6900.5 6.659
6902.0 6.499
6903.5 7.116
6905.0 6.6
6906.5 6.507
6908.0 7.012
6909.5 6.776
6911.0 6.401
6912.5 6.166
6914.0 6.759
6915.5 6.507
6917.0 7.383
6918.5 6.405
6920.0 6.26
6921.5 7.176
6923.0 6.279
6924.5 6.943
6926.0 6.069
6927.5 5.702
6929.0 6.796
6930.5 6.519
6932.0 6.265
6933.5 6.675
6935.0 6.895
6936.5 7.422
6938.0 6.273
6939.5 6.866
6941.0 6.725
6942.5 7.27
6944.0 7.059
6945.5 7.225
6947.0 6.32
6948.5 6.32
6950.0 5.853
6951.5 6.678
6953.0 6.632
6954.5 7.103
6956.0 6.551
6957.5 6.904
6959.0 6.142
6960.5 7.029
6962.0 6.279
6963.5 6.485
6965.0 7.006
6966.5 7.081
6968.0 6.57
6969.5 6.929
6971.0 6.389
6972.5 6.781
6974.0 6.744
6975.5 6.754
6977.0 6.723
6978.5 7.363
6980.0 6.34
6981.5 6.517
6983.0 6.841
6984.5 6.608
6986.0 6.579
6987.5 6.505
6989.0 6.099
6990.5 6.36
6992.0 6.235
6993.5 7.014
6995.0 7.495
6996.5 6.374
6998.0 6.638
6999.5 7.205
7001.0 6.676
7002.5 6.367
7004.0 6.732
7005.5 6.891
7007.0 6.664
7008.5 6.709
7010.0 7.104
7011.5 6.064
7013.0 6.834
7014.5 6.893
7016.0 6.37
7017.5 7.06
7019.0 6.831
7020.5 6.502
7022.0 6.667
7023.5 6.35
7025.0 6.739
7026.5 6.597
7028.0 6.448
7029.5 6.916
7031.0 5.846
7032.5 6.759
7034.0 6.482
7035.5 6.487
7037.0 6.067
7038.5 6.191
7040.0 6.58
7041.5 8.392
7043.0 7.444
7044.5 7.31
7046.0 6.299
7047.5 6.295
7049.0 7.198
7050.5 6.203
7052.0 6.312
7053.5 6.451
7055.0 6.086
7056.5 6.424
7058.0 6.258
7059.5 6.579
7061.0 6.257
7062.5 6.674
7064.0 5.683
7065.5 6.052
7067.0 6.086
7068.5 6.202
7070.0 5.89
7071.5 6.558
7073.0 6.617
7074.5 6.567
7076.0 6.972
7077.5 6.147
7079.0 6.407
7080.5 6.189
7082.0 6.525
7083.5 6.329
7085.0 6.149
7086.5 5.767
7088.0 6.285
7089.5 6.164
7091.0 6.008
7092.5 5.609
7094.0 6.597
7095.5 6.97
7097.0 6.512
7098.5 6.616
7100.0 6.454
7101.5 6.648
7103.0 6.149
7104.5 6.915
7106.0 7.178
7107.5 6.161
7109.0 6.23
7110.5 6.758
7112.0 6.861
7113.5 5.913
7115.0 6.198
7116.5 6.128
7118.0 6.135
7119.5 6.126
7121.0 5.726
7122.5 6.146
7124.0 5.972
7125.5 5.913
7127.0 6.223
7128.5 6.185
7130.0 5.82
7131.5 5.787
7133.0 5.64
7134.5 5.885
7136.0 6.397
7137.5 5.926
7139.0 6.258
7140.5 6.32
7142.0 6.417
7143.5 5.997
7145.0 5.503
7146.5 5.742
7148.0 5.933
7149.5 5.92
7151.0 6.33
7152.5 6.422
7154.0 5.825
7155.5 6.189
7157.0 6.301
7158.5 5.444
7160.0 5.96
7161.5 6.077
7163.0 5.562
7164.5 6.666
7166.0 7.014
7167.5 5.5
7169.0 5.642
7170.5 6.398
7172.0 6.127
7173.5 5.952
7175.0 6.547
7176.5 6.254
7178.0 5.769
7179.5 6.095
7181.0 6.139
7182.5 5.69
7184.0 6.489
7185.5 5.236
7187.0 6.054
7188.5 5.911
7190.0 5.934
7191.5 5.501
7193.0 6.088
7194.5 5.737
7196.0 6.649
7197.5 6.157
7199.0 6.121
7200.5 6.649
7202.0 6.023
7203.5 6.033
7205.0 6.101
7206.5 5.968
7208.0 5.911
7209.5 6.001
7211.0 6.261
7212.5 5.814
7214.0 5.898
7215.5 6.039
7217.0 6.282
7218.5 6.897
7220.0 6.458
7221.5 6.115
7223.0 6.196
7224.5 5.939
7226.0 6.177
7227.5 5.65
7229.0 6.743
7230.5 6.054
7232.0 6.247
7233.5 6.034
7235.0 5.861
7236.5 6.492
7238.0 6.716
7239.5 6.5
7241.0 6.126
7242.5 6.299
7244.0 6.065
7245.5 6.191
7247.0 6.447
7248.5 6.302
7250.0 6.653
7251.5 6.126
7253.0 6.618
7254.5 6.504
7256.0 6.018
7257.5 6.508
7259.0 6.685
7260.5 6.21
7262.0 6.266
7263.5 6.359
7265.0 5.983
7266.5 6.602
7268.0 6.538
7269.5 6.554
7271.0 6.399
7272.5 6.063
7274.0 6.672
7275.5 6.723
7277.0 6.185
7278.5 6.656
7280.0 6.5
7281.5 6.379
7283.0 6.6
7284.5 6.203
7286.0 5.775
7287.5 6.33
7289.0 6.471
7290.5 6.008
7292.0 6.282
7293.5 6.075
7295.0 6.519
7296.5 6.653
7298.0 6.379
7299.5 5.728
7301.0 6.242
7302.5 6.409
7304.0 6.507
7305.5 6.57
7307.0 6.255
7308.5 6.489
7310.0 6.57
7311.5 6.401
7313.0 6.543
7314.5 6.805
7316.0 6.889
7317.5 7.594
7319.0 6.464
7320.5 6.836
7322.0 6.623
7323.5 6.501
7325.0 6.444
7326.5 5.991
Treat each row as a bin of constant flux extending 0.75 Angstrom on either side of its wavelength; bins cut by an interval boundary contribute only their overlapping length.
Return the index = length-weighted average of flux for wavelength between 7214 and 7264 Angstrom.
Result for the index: 6.29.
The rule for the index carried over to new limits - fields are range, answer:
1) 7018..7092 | 6.45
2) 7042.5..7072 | 6.4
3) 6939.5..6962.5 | 6.68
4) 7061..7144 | 6.26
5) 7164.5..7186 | 6.09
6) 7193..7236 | 6.14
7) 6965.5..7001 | 6.7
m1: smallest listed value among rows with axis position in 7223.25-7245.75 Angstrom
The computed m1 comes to 5.65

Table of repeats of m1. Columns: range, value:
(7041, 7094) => 5.609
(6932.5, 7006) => 5.853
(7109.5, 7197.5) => 5.236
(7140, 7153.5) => 5.503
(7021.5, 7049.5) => 5.846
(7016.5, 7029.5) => 6.35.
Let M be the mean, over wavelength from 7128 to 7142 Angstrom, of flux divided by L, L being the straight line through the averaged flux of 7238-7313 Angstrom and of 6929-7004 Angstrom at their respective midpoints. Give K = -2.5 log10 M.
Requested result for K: 0.08 mag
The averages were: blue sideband 6.69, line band 6.04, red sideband 6.36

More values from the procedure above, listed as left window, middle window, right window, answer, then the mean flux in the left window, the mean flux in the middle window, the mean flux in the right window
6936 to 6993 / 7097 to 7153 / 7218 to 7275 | 0.05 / 6.67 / 6.19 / 6.32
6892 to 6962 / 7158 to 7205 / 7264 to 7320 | 0.08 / 6.65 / 6.05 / 6.43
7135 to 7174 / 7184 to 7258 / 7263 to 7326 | 0.01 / 6.07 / 6.17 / 6.45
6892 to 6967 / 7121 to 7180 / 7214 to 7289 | 0.07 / 6.65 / 6.05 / 6.32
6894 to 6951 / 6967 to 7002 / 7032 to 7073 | -0.02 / 6.64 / 6.68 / 6.49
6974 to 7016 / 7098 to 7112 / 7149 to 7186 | -0.05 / 6.68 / 6.58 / 6.07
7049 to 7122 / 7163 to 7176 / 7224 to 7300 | 0.02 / 6.34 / 6.19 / 6.32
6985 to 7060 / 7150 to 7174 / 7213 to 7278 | 0.06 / 6.63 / 6.09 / 6.31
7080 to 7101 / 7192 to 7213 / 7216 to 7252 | 0.03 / 6.3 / 6.1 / 6.27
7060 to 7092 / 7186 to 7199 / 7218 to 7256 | 0.05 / 6.26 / 6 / 6.29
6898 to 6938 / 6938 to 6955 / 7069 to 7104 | -0.02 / 6.62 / 6.71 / 6.36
